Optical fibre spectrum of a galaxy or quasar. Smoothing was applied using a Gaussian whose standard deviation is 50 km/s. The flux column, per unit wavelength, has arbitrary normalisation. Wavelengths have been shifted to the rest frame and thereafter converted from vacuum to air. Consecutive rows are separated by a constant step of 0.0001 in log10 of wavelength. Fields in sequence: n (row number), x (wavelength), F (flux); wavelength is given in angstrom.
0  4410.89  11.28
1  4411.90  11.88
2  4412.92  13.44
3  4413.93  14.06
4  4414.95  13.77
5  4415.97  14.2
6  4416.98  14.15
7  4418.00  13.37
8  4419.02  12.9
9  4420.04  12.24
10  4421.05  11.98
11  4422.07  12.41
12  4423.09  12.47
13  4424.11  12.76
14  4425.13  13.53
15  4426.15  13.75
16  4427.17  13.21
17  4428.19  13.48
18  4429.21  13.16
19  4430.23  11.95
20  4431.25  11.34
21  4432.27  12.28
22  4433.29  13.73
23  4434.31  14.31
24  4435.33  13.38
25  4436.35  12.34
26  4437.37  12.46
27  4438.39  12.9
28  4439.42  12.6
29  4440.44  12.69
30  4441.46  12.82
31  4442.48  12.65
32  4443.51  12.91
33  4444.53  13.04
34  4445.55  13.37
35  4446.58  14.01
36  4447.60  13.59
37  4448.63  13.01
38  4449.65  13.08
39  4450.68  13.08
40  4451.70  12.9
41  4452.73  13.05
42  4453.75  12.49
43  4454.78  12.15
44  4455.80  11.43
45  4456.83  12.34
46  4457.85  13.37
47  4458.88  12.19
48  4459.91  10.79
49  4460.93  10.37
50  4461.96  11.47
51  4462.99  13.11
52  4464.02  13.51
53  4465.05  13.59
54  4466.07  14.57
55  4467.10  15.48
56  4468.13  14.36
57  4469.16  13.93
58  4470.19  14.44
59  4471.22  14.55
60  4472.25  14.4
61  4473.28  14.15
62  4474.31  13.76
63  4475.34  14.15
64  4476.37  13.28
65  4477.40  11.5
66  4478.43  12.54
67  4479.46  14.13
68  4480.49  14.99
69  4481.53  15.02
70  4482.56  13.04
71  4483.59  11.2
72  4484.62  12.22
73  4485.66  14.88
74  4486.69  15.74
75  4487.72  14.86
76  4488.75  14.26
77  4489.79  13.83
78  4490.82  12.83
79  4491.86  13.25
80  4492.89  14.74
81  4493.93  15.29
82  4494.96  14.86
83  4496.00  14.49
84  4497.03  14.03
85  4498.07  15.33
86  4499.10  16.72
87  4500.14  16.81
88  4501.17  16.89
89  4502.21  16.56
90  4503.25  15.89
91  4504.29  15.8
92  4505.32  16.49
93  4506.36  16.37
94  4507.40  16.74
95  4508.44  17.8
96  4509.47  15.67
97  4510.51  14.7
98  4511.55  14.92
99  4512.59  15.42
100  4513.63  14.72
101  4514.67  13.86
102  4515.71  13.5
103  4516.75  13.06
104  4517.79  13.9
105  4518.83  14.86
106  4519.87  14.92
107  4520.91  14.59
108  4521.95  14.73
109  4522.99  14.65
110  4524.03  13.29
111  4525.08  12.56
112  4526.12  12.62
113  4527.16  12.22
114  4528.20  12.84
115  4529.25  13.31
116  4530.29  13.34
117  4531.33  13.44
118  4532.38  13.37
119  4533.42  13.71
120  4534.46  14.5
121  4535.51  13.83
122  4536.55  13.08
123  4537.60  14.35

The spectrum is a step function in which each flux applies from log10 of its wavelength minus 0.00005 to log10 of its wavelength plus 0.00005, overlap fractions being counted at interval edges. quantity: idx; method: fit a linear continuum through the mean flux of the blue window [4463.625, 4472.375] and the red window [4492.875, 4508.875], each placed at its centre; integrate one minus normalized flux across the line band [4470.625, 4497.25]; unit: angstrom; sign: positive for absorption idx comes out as 2.1 angstrom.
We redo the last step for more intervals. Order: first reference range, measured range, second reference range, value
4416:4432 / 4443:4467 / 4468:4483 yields 1.19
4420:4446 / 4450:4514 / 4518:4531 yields -4.11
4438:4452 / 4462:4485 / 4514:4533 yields -0.75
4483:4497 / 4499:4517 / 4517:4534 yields -2.39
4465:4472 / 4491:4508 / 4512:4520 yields -1.50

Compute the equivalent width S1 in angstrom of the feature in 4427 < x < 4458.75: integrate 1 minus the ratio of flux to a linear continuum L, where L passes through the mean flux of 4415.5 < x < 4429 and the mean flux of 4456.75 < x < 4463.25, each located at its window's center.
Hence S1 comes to -1.1 angstrom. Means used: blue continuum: 13.1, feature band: 12.9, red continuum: 11.9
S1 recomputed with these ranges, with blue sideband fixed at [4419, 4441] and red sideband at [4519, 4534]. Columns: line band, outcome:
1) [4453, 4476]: -0.2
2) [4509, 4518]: -0.6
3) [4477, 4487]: -0.2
